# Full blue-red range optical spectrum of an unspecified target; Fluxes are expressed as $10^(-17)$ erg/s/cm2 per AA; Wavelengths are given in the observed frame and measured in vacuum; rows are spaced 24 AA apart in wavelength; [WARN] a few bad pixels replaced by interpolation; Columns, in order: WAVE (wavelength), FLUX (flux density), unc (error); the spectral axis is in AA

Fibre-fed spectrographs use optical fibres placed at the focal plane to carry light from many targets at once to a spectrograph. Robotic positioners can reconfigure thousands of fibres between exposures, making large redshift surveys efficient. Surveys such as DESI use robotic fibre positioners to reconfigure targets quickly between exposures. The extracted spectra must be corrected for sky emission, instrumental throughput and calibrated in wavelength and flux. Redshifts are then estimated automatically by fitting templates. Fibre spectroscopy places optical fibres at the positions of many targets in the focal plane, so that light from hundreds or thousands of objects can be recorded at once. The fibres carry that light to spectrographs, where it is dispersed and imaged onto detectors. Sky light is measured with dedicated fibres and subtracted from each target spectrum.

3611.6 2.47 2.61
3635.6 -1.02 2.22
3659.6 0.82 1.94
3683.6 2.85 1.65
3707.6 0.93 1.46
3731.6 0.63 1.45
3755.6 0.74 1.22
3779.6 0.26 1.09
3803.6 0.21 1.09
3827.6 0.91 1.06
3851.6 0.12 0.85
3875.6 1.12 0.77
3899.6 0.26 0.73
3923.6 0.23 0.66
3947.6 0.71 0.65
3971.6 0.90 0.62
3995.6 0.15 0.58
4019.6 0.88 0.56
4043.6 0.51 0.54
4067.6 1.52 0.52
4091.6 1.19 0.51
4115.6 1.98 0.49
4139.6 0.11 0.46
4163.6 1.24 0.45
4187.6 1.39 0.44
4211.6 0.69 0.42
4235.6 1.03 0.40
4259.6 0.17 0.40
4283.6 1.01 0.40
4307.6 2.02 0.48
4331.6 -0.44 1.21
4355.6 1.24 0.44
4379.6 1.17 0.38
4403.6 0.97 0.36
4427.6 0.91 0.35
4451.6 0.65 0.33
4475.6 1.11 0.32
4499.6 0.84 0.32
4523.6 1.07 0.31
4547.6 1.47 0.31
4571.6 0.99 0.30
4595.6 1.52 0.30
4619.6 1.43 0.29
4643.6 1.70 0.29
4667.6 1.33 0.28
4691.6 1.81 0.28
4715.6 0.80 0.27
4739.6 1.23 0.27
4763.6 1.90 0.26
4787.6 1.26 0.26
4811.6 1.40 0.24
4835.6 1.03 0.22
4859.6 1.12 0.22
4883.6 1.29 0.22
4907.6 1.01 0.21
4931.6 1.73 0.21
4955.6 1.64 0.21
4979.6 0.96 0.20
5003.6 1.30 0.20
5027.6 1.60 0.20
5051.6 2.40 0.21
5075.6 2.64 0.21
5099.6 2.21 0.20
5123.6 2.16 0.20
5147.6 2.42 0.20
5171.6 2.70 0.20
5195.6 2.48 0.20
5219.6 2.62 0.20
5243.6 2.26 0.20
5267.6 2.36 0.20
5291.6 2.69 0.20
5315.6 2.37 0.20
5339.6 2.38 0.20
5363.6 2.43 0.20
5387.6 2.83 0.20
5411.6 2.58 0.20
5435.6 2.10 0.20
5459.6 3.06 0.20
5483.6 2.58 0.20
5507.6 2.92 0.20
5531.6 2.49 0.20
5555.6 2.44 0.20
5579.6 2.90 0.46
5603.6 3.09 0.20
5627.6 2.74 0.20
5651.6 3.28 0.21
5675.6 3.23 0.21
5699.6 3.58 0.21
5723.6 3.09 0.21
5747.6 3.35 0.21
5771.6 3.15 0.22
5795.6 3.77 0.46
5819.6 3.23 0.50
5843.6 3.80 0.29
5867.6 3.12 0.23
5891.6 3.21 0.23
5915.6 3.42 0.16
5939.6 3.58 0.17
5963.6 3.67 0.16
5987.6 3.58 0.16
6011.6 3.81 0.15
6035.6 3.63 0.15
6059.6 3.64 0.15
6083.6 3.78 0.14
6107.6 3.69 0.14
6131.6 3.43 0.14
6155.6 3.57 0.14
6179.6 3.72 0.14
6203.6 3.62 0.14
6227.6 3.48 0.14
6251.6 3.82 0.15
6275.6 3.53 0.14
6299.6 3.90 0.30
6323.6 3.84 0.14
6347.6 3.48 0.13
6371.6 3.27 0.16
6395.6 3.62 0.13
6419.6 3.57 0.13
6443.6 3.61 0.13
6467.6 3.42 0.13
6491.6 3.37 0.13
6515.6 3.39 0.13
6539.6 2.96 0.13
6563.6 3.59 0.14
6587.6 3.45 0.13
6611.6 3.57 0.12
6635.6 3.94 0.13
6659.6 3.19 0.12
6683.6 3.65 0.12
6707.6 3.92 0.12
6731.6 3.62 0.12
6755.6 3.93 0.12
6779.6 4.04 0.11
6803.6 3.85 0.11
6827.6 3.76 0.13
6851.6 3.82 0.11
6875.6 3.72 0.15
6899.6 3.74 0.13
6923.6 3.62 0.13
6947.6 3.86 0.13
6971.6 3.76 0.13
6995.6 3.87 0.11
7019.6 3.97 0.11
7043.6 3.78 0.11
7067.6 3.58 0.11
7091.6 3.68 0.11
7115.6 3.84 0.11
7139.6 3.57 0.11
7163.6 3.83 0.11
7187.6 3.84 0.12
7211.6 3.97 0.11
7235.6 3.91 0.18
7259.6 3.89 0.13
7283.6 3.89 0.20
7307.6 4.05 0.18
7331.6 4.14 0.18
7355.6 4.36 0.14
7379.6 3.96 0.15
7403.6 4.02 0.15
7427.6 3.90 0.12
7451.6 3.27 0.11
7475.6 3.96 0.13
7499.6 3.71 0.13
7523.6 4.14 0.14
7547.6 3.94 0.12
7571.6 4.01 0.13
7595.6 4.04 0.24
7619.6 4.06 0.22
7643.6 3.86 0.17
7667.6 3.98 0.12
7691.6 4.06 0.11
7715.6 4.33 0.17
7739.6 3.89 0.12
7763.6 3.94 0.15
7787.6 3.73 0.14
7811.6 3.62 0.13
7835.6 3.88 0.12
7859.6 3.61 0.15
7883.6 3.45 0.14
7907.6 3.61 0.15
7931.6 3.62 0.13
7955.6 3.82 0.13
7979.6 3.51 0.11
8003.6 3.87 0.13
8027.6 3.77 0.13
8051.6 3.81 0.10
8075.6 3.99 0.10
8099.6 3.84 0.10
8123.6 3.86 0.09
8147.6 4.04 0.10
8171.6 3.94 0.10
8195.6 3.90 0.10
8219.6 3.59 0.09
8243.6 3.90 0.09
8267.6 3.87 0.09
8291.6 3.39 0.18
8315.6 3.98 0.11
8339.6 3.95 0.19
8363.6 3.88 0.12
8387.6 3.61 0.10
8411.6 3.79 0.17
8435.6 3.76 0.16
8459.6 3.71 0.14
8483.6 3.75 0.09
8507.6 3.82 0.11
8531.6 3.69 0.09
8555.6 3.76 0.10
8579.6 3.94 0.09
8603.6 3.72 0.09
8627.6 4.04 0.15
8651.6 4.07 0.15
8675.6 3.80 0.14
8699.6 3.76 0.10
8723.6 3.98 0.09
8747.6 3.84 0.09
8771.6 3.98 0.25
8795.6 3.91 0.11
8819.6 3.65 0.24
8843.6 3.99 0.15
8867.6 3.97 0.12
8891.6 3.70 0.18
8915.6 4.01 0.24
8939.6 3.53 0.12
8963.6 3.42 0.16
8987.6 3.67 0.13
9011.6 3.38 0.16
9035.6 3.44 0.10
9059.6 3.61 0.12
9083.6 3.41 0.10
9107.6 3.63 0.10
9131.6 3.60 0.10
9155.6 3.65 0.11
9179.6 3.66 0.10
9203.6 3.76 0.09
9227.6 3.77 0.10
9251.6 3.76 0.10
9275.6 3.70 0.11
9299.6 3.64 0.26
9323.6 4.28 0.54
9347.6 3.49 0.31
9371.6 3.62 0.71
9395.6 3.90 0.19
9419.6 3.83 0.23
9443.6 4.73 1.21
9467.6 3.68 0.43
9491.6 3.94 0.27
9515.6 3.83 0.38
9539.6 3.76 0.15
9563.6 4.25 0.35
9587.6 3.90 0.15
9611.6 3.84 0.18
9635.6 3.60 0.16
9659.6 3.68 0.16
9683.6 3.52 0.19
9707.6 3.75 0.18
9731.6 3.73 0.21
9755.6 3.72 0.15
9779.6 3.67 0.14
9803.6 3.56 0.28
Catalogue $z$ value 0.264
